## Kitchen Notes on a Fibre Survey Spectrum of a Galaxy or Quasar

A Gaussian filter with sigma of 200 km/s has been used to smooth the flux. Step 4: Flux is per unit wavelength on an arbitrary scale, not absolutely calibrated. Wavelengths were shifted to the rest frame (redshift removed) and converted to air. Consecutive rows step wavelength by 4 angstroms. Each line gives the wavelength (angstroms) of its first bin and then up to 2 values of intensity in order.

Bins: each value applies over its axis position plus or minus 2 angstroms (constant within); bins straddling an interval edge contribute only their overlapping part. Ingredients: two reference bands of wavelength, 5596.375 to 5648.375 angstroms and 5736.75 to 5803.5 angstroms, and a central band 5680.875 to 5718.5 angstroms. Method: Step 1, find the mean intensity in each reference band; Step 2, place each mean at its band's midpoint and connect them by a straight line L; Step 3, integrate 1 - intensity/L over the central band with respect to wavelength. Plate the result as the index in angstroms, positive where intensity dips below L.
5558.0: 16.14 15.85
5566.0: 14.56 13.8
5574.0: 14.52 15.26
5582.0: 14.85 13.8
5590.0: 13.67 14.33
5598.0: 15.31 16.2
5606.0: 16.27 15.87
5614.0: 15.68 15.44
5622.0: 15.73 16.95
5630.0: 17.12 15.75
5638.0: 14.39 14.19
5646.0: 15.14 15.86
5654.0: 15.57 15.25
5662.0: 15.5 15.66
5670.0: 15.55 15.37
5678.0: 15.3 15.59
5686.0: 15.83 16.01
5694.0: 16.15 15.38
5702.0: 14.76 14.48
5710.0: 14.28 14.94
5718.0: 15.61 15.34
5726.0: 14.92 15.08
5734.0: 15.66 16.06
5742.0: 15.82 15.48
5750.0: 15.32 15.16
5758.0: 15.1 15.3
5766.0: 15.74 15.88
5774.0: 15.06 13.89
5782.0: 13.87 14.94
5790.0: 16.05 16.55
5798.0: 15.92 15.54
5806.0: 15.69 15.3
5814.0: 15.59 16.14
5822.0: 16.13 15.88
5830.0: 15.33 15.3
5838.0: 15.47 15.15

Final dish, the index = 0.6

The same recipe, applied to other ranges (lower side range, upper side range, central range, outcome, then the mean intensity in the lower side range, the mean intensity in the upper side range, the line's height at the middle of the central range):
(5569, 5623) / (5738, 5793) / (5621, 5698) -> -2.5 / 15.1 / 15.3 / 15.1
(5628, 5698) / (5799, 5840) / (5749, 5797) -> 1.1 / 15.5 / 15.6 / 15.6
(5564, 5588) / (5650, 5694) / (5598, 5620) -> -1.5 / 14.5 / 15.6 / 14.9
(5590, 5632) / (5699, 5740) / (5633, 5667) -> 0.7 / 15.8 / 15.1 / 15.5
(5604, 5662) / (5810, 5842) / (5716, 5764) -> 0.7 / 15.7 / 15.6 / 15.6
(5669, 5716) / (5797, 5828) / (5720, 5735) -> 0.2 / 15.3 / 15.8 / 15.4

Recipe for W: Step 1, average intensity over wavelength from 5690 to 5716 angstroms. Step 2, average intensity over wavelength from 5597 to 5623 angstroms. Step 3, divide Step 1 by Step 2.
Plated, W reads 1.0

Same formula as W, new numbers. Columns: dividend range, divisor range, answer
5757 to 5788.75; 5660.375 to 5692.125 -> 0.96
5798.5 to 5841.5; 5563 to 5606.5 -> 1.06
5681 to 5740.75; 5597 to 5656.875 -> 0.98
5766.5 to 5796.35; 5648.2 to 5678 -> 0.98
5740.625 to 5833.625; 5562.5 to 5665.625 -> 1.01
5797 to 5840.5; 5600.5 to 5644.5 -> 0.99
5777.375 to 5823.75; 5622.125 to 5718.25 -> 1.00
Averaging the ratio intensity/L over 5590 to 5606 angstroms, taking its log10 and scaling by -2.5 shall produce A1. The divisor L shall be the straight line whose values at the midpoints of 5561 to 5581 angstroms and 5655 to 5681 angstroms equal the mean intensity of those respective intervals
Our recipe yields -0.02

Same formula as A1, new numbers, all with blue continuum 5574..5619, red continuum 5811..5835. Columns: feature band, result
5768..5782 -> 0.06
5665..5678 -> -0.01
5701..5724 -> 0.04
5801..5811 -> 0.01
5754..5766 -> 0.02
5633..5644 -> 0.04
